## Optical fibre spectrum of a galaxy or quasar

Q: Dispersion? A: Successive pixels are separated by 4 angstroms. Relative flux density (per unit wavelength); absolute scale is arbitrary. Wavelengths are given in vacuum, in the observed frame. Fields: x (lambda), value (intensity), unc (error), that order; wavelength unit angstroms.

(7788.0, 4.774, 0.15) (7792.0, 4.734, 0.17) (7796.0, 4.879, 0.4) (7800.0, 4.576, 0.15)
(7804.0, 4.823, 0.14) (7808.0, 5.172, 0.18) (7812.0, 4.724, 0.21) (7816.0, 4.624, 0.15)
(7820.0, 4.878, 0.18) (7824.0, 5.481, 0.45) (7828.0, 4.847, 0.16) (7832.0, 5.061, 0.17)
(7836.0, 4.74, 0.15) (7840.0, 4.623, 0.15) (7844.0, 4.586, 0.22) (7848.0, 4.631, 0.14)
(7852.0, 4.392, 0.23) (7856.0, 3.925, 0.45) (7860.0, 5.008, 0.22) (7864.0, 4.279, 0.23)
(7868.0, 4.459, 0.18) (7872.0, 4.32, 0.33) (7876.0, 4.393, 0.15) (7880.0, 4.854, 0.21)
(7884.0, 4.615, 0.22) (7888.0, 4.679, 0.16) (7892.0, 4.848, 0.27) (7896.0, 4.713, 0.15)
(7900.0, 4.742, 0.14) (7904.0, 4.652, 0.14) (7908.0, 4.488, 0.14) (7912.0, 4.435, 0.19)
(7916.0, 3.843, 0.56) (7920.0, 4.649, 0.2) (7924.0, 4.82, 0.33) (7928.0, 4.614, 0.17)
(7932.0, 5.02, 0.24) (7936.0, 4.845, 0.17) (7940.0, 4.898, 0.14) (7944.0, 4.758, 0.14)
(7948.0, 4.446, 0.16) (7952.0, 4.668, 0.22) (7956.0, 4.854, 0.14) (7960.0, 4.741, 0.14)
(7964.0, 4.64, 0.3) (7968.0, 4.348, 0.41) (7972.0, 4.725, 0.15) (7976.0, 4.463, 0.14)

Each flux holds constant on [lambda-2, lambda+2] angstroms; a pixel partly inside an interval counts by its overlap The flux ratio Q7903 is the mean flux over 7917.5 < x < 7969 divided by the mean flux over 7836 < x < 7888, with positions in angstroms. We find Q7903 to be 1.04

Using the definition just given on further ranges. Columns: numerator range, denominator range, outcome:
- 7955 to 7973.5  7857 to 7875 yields 1.04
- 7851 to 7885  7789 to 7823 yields 0.93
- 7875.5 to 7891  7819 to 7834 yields 0.92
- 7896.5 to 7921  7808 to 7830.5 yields 0.91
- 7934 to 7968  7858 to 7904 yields 1.02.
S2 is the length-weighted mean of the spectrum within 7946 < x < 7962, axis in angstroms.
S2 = 4.68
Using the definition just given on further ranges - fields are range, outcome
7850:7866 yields 4.4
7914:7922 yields 4.25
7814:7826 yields 4.99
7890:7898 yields 4.78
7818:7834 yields 5.07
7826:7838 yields 4.88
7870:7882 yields 4.52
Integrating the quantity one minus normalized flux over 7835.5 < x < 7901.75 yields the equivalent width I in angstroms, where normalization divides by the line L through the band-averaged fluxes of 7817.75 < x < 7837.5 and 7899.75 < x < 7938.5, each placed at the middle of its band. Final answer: 3.5 angstroms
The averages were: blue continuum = 5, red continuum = 4.61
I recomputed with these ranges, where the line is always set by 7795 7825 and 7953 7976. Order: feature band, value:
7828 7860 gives 1.42 angstroms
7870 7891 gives 0.81 angstroms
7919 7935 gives -0.30 angstroms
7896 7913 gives 0.47 angstroms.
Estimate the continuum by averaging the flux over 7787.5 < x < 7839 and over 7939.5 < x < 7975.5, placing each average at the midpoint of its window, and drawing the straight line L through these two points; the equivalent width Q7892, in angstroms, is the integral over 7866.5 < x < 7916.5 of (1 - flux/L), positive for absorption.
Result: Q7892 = 2.0 angstroms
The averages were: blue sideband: 4.87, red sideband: 4.66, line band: 4.56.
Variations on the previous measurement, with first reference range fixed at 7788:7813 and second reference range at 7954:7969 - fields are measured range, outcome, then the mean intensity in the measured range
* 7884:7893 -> 0.03 angstroms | 4.72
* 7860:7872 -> 0.73 angstroms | 4.47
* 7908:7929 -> 1.07 angstroms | 4.47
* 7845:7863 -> 1.08 angstroms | 4.48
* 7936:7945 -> -0.30 angstroms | 4.84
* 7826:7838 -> -0.24 angstroms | 4.88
